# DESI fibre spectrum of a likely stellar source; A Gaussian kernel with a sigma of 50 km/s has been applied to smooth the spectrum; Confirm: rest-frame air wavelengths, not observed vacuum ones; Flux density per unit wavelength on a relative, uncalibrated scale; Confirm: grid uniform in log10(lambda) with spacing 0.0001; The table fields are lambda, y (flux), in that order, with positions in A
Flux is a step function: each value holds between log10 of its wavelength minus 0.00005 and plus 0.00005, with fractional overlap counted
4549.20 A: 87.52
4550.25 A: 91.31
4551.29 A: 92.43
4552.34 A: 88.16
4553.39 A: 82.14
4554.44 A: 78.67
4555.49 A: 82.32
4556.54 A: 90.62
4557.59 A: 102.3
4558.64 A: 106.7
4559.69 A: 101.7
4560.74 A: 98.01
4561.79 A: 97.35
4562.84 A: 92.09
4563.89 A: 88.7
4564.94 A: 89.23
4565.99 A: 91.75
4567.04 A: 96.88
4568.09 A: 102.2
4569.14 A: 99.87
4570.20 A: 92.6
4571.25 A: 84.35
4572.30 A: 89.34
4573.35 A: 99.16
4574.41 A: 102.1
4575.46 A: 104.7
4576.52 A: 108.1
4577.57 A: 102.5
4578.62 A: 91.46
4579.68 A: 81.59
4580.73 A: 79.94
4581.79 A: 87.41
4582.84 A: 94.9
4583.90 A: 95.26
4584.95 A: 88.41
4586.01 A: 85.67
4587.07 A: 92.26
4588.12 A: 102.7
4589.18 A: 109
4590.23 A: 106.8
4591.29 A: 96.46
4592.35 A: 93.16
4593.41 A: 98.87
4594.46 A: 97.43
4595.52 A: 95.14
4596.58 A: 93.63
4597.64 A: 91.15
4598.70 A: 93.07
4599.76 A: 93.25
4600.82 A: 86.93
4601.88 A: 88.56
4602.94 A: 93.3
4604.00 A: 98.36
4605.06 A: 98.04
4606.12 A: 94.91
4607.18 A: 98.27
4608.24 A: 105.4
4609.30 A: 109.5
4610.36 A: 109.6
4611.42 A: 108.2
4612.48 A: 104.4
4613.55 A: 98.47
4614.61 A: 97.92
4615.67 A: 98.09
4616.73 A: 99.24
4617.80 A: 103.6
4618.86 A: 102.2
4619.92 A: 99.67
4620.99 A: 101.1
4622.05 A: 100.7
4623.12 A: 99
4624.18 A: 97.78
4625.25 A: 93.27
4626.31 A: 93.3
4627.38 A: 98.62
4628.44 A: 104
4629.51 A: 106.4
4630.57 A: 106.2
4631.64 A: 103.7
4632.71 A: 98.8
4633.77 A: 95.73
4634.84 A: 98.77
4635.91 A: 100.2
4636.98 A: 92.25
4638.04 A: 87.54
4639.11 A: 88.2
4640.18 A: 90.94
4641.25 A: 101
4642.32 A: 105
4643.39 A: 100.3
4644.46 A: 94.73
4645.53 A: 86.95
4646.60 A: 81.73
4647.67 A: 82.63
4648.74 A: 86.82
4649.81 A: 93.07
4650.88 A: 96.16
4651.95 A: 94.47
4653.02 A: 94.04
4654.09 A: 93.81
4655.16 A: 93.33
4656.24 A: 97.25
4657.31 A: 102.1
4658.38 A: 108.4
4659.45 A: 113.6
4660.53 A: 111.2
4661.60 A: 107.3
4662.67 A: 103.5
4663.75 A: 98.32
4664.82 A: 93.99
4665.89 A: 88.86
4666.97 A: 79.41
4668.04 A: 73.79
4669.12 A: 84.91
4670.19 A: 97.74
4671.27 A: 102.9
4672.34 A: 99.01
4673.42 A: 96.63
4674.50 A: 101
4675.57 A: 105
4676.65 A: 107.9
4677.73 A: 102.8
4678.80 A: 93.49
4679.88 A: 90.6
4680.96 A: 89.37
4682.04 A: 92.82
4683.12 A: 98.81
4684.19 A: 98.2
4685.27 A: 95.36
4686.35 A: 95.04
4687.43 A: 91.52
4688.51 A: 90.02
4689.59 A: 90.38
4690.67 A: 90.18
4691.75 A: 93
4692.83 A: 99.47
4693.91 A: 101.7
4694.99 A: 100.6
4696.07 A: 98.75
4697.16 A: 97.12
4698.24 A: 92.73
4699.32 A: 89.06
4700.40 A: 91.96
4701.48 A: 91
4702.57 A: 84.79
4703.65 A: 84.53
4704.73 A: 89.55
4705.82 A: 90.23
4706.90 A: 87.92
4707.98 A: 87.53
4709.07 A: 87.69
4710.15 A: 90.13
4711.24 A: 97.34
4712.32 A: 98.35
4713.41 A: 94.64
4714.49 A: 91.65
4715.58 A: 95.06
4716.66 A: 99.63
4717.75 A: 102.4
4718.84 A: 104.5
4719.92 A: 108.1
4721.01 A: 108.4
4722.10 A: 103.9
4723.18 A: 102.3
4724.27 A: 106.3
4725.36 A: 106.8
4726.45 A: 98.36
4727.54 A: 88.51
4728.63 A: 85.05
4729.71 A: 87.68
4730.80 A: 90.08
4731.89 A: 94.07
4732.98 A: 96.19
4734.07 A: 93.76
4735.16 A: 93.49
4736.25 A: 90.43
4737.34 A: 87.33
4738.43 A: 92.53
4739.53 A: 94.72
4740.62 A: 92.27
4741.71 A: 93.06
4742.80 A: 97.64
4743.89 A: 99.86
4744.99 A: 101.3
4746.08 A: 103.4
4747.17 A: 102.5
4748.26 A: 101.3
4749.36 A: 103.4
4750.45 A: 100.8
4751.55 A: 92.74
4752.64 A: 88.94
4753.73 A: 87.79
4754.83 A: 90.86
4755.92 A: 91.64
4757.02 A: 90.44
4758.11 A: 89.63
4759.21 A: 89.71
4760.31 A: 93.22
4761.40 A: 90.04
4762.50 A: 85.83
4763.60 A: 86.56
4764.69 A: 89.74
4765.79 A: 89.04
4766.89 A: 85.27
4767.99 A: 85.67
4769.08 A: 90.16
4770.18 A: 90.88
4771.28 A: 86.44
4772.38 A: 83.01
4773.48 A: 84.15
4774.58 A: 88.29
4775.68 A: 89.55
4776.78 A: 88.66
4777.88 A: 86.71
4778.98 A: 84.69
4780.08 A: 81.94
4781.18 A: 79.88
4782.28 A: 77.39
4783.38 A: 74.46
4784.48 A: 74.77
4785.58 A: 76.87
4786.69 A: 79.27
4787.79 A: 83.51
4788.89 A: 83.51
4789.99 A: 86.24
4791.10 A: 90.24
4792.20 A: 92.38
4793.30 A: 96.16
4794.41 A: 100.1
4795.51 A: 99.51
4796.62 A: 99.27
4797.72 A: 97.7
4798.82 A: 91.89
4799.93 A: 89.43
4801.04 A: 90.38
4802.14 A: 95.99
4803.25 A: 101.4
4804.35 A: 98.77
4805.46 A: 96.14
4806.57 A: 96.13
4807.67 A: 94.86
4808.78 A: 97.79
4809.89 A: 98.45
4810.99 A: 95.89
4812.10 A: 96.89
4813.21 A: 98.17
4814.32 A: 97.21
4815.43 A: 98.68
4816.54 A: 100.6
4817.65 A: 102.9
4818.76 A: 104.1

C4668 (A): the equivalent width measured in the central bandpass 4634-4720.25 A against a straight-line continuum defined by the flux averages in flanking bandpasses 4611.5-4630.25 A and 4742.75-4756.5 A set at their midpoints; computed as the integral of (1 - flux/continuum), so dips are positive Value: 3.3 A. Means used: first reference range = 100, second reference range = 97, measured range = 95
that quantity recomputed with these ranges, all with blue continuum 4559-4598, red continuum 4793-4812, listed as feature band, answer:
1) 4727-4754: 0.5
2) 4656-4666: -0.8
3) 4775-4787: 1.9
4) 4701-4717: 0.8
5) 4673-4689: -0.1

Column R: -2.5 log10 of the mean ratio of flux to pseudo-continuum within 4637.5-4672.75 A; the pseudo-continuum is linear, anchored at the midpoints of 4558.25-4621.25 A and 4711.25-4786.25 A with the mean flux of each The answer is 0.00 mag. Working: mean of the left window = 96.8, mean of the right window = 92.3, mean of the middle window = 94.9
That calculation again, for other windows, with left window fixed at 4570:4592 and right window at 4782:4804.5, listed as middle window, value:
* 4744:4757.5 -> -0.07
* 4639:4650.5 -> 0.01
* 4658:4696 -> -0.05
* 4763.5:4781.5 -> 0.04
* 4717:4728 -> -0.13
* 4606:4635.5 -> -0.08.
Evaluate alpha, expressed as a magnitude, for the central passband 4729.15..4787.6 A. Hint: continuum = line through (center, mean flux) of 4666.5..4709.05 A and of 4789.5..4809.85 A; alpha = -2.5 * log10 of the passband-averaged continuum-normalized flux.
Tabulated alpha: 0.06 mag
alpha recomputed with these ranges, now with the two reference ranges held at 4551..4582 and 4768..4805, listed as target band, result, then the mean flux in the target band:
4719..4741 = -0.076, 96.2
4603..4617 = -0.100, 101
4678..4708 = -0.028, 92.9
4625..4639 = -0.071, 98.2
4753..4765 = -0.008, 89.6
